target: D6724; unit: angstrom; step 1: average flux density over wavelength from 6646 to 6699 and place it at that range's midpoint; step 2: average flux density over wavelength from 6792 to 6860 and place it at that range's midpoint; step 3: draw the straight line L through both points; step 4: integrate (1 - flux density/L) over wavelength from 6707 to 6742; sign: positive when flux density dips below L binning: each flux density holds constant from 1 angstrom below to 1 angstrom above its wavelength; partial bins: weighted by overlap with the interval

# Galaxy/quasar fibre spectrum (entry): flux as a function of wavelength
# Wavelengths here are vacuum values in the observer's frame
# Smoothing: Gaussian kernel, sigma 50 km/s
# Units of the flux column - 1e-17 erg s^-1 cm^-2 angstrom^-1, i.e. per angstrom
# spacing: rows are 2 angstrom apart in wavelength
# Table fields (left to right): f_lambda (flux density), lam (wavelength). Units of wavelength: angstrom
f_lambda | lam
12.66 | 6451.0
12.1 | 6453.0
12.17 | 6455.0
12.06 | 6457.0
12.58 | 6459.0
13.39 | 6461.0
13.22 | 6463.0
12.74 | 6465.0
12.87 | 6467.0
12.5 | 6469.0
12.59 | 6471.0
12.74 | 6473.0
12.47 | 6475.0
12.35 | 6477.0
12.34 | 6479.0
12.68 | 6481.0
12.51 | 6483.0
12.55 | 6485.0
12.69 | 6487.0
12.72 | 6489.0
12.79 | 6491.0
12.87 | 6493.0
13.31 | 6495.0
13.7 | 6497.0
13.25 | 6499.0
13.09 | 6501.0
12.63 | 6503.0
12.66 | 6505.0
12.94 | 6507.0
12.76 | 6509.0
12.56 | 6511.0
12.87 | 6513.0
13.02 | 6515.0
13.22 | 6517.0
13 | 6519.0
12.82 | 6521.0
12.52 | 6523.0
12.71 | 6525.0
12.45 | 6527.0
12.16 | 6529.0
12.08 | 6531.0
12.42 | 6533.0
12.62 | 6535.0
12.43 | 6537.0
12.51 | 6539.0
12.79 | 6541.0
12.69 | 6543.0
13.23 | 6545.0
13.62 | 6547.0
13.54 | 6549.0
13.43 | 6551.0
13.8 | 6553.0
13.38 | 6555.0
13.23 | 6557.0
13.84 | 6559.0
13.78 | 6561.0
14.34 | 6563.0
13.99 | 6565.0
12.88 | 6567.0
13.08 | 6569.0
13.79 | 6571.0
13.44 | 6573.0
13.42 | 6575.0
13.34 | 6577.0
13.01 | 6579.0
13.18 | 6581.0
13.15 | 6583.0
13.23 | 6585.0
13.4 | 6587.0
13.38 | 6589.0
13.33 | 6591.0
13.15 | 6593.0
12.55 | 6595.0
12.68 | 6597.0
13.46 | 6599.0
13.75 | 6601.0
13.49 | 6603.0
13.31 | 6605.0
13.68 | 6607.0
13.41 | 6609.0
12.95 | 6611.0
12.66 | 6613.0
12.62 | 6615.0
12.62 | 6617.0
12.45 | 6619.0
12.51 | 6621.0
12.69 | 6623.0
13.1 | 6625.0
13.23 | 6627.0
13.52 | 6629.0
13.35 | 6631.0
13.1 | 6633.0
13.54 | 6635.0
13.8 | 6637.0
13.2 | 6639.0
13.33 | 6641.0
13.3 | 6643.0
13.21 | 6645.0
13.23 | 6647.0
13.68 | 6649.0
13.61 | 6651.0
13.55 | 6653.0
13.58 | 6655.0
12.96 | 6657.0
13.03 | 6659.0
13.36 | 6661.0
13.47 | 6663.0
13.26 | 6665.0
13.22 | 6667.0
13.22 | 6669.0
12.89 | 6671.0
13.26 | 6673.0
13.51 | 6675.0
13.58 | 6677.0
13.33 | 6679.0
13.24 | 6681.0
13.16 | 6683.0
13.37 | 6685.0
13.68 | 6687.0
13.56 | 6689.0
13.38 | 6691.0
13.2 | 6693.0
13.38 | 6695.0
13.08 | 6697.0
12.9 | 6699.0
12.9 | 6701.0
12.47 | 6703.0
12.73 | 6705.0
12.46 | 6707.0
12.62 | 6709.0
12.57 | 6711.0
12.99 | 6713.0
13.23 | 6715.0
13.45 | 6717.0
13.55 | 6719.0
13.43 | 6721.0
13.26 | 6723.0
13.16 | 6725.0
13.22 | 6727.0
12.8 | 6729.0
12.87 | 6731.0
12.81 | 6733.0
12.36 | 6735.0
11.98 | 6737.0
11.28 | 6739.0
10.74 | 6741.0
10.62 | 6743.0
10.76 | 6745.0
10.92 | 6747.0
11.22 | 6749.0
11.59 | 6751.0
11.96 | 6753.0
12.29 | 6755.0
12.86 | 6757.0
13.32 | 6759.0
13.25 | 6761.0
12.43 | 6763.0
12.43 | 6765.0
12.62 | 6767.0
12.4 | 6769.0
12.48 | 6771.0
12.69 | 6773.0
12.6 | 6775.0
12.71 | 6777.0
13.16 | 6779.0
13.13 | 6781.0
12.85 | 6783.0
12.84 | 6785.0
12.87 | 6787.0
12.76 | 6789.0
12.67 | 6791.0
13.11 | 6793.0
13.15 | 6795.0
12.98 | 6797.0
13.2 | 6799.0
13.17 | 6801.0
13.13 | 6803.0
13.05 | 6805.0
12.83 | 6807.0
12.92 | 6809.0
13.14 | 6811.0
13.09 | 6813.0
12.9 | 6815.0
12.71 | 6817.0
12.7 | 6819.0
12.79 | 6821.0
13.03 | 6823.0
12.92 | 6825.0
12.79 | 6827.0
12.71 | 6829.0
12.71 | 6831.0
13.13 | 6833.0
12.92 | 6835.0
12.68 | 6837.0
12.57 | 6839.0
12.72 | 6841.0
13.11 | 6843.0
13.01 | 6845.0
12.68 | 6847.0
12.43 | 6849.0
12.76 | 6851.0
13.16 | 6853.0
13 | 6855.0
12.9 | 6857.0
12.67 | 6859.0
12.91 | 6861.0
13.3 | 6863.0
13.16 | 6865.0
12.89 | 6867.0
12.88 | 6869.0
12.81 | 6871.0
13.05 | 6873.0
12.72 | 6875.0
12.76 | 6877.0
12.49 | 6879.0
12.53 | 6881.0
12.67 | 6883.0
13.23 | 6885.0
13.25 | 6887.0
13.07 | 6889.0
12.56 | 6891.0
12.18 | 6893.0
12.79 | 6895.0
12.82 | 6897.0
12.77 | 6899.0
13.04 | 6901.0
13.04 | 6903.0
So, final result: 1.25 angstrom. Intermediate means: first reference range 13.3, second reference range 12.9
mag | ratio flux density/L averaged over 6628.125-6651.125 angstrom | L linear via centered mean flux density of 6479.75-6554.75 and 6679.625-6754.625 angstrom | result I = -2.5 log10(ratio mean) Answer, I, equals -0.06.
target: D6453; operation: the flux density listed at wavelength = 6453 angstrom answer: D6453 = 12.1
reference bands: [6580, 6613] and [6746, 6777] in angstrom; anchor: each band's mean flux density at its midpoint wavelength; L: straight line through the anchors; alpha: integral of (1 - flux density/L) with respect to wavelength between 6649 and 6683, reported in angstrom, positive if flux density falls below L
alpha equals -1.2 angstrom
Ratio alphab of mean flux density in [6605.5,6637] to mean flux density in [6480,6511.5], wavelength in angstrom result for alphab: 1.02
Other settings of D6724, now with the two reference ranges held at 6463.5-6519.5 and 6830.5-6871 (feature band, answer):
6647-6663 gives -0.7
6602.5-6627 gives -0.2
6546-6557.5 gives -0.6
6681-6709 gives -0.5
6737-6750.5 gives 1.9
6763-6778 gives 0.4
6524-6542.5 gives 0.5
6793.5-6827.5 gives -0.3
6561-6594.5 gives -1.5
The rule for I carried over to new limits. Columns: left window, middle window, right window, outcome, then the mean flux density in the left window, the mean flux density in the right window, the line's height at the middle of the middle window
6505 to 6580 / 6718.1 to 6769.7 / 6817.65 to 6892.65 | 0.053 mag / 13.1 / 12.8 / 12.9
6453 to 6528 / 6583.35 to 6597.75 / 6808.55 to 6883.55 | -0.028 mag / 12.8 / 12.9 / 12.8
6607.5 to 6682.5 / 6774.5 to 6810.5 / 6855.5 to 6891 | 0.004 mag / 13.2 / 12.9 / 13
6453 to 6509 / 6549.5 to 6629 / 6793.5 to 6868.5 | -0.038 mag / 12.7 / 12.9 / 12.8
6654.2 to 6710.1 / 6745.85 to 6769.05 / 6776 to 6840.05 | 0.065 mag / 13.2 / 12.9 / 13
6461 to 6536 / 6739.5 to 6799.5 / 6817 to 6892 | 0.037 mag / 12.7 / 12.9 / 12.8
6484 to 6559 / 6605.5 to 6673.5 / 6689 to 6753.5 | -0.044 mag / 12.9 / 12.5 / 12.7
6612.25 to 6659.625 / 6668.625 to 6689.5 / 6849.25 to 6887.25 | -0.019 mag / 13.2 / 12.9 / 13.1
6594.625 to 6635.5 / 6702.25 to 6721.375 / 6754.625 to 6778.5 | -0.009 mag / 13.1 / 12.7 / 12.8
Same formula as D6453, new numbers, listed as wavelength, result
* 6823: 13.03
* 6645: 13.21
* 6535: 12.62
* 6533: 12.42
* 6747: 10.92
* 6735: 12.36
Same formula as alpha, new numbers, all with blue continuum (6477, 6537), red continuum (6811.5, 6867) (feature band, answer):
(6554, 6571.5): -1.12 angstrom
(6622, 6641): -0.73 angstrom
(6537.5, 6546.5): -0.05 angstrom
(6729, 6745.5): 1.36 angstrom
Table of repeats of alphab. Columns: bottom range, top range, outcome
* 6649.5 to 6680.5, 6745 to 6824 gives 0.95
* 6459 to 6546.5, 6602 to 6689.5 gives 1.04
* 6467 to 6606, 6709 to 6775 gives 0.95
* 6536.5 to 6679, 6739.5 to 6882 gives 0.96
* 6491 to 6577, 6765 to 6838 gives 0.98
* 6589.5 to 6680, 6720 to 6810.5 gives 0.95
